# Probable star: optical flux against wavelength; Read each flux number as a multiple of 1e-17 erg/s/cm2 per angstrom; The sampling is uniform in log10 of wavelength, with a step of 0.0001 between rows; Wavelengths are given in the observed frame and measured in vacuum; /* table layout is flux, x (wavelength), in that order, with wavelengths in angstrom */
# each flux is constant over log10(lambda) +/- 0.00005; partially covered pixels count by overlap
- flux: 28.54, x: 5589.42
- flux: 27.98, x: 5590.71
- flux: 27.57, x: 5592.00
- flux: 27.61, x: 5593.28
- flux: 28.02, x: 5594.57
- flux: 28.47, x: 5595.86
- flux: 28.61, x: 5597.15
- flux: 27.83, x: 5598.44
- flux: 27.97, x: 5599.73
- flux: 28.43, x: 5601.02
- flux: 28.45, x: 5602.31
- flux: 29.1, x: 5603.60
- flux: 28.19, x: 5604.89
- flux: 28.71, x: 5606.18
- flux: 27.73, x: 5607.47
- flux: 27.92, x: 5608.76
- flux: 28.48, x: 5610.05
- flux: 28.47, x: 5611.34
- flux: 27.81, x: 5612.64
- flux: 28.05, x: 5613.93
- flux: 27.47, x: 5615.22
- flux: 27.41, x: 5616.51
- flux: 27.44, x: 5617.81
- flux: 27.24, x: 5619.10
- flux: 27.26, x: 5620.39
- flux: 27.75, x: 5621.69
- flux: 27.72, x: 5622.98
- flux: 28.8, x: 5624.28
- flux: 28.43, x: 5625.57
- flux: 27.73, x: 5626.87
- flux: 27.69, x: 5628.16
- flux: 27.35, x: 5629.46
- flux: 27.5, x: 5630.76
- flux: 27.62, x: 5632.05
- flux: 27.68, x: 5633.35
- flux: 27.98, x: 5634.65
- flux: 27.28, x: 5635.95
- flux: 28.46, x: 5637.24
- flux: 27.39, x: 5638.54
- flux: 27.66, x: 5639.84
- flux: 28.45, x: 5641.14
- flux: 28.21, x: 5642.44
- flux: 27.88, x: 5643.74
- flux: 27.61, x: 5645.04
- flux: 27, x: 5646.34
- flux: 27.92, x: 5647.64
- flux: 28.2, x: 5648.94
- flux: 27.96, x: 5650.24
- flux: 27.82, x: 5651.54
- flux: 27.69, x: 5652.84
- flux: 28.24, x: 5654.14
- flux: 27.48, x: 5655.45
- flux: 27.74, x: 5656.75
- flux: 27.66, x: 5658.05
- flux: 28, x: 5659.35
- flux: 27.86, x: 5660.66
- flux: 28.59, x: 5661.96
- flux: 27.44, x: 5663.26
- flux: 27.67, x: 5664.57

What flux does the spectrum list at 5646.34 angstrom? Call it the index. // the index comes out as 27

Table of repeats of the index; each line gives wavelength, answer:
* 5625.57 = 28.43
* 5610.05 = 28.48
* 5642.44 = 28.21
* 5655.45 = 27.48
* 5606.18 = 28.71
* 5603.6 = 29.1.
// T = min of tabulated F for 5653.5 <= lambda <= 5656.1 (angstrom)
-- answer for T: 27.48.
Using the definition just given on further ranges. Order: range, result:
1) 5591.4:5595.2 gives 27.57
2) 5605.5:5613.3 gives 27.73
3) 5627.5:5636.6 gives 27.28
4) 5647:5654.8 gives 27.69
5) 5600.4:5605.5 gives 28.19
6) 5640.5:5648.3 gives 27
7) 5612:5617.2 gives 27.41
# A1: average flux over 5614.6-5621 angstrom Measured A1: 27.4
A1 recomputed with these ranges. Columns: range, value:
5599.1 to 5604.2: 28.5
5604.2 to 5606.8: 28.5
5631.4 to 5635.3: 27.8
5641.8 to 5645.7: 27.9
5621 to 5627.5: 28.1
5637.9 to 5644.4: 27.9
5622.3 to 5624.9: 28.2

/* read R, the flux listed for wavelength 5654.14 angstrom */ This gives 28.24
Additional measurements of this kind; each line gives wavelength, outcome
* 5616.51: 27.41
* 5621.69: 27.75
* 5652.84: 27.69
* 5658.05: 27.66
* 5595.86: 28.47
